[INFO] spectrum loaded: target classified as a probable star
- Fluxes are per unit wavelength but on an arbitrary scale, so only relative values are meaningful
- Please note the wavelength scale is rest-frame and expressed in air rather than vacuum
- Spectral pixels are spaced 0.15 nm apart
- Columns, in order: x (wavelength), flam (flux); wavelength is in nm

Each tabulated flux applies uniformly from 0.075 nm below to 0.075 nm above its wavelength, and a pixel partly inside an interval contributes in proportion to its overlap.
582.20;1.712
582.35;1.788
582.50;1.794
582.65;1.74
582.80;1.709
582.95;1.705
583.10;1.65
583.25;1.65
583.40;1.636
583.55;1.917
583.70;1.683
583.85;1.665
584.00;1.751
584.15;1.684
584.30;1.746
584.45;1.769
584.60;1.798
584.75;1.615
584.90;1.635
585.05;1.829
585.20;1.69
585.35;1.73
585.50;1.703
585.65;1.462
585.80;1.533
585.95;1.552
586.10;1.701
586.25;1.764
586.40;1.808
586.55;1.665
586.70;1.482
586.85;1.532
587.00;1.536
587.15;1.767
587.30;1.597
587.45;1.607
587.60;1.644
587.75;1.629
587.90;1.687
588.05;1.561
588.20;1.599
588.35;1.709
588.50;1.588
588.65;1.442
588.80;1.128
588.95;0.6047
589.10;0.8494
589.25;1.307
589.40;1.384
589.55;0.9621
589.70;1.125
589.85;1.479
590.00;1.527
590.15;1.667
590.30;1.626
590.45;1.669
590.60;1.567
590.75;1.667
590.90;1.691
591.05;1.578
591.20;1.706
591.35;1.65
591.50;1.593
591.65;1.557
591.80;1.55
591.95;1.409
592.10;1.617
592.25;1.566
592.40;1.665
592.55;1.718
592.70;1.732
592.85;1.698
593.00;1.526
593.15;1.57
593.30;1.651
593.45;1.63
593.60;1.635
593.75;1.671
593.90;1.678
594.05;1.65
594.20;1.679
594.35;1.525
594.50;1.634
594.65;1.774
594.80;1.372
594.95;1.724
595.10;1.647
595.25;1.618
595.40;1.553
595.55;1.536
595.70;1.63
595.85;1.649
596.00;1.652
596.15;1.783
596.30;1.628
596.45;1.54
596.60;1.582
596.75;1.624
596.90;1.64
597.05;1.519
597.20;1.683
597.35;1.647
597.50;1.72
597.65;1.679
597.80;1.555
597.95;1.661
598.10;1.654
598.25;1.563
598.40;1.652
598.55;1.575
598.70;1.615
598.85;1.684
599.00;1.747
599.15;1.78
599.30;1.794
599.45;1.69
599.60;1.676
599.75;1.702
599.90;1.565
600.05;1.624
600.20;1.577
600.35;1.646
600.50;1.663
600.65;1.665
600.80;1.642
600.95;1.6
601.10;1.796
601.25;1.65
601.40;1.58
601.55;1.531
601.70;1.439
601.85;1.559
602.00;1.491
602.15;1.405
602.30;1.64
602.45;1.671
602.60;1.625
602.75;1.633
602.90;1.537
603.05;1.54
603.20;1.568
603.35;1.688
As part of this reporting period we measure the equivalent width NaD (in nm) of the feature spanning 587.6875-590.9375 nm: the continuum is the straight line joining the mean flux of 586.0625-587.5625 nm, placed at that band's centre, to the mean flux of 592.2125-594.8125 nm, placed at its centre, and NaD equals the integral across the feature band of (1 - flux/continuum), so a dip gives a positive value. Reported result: 0.427 nm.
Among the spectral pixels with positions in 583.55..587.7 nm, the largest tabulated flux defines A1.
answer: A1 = 1.829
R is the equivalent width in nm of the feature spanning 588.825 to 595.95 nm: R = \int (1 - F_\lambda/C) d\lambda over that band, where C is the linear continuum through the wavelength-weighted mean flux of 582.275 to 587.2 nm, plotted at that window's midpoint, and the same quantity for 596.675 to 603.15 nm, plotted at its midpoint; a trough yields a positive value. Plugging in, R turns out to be 0.50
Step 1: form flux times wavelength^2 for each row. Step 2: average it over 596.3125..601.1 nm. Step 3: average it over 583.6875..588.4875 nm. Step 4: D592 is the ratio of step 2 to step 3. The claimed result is 1.0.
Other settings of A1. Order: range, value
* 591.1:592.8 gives 1.732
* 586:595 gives 1.808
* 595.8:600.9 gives 1.794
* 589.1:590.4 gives 1.667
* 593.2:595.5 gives 1.774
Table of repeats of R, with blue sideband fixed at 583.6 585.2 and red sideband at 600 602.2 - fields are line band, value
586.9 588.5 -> 0.061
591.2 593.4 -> 0.064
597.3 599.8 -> -0.090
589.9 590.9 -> 0.031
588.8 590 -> 0.393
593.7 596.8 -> 0.022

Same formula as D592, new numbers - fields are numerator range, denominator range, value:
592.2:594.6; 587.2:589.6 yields 1.19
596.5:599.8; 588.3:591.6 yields 1.19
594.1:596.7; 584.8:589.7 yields 1.10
